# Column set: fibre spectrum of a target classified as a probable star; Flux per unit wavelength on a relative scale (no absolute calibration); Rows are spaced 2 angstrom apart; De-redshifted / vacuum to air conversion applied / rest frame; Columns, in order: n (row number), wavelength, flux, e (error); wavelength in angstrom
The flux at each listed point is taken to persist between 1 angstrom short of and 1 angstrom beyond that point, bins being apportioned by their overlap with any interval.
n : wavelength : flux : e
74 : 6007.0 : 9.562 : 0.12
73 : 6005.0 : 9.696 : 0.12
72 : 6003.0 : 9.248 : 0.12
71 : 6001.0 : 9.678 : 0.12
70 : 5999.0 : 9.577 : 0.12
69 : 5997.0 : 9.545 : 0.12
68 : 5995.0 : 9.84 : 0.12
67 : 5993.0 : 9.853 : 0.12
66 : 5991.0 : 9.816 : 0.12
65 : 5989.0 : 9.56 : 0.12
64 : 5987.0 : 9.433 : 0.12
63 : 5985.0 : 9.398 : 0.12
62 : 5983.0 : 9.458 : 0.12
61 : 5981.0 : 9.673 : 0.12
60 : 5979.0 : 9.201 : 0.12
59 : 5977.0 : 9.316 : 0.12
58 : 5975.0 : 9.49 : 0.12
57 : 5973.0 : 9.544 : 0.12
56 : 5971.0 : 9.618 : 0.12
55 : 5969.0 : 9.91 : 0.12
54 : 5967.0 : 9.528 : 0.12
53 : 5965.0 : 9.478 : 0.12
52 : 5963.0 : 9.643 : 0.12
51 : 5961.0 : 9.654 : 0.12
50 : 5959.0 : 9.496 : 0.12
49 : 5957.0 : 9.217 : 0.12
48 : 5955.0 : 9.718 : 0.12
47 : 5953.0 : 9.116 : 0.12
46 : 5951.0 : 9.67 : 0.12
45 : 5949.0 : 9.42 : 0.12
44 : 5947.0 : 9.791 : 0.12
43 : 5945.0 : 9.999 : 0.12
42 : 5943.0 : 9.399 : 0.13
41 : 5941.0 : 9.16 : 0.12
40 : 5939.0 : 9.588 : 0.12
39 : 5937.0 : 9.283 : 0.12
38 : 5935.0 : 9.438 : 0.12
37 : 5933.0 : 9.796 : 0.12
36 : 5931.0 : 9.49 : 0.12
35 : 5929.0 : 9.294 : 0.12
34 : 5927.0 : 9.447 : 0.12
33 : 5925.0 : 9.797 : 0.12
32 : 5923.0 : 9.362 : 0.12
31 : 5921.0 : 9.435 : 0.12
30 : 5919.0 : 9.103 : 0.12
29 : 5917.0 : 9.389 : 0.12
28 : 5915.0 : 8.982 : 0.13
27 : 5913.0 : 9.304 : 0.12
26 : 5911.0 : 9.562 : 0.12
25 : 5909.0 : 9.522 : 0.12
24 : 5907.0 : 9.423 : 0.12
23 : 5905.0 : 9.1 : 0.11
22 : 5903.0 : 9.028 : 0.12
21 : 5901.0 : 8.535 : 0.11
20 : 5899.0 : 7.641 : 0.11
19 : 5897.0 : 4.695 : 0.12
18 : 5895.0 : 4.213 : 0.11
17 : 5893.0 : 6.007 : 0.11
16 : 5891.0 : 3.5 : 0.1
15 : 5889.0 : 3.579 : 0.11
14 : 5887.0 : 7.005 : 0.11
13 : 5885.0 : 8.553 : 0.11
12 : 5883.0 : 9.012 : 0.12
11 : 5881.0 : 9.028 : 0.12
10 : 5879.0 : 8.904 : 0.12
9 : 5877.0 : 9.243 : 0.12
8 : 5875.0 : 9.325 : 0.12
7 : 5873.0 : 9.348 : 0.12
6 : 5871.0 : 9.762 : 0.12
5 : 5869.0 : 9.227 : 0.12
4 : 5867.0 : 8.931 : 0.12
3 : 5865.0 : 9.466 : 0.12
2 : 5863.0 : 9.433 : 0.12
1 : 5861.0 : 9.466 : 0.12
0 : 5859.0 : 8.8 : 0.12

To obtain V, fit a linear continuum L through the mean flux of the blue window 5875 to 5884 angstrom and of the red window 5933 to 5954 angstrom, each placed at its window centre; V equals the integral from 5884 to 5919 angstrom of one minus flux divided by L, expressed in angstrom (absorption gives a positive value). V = 6.29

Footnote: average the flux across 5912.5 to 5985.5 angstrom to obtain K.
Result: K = 9.48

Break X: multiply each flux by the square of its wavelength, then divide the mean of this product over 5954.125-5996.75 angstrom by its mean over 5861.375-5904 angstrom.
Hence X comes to 1.26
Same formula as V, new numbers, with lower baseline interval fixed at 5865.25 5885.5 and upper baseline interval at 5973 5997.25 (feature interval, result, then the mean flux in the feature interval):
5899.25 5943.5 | 0.07 angstrom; 9.31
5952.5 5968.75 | -0.09 angstrom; 9.51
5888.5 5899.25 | 5.14 angstrom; 4.81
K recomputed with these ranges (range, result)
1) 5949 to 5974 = 9.54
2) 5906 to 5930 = 9.38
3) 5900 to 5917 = 9.19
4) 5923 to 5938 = 9.5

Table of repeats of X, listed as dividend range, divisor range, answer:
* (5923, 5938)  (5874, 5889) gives 1.15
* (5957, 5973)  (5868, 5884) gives 1.07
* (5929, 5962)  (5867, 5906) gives 1.26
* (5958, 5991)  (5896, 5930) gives 1.09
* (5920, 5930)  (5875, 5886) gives 1.07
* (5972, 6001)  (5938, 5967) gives 1.01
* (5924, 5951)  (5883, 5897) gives 1.71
